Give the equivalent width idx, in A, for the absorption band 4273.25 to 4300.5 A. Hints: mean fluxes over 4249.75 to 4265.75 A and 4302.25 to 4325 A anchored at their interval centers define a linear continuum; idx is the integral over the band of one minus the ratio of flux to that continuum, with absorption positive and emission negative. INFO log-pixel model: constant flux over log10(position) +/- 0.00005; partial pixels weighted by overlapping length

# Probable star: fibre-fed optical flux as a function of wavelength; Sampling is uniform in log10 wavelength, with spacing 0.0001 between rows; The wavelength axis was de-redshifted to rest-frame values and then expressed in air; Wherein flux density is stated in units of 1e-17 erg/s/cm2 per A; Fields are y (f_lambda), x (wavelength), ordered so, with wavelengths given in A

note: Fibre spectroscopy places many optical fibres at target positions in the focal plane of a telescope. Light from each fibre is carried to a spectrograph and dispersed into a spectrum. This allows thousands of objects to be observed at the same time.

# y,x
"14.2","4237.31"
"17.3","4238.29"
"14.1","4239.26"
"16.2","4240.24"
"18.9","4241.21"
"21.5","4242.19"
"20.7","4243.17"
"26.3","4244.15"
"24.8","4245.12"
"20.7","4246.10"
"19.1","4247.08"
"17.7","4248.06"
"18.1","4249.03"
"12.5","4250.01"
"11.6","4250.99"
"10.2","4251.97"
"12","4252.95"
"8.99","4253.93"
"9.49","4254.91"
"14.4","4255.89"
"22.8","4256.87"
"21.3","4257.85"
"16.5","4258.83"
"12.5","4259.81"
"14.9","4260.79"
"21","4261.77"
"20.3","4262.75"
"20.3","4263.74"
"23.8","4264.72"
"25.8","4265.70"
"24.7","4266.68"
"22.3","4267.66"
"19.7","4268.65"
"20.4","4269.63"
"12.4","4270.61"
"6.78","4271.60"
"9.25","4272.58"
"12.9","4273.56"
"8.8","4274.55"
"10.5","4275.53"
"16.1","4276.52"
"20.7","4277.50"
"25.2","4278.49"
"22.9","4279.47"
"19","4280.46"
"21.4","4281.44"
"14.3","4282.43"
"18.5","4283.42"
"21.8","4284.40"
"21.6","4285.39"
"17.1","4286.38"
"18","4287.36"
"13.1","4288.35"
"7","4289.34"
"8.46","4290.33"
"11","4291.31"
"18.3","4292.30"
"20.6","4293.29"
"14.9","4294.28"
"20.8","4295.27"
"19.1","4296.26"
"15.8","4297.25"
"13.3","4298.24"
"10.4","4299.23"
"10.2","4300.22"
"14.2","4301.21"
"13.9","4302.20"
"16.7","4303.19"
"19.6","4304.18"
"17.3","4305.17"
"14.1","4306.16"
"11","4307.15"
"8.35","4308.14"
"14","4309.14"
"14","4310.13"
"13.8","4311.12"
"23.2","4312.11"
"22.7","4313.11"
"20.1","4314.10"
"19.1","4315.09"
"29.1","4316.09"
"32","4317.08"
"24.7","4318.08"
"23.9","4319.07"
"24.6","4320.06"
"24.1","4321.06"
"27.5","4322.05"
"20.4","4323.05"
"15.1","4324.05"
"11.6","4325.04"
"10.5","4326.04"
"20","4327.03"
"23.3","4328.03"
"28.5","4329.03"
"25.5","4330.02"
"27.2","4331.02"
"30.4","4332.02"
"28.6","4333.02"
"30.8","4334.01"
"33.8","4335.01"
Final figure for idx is 2.6 A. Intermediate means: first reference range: 16.2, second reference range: 19.5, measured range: 16.2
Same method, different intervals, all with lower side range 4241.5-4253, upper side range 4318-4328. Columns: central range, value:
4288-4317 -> 5.6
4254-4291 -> 3.5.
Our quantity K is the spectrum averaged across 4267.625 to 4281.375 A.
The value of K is 16.2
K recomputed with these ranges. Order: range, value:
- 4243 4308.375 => 16.5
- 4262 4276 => 17.1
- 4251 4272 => 17.1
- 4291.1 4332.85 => 19.1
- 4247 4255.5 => 13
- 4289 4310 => 14.3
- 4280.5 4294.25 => 16.3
